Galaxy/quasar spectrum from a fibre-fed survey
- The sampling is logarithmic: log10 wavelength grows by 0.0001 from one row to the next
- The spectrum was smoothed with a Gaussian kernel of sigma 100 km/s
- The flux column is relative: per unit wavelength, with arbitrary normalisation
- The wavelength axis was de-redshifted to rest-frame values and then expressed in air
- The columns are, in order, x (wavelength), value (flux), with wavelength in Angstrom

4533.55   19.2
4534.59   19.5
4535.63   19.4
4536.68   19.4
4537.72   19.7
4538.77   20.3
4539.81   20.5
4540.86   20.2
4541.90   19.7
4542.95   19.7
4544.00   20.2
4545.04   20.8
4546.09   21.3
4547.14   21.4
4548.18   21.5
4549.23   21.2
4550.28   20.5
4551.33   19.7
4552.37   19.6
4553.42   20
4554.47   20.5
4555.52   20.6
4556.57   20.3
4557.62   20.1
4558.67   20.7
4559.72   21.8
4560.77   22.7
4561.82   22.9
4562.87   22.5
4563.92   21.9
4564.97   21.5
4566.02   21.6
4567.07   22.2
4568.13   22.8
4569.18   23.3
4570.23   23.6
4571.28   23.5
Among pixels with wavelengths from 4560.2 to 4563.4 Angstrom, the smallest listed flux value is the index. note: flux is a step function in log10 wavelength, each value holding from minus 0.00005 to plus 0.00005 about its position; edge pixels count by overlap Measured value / 22.5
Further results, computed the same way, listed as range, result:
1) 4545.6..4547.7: 21.3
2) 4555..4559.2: 20.1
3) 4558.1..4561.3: 20.7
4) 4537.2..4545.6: 19.7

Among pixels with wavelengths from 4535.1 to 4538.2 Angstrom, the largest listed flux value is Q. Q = 19.7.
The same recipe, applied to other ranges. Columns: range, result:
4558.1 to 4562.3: 22.9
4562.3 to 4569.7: 23.3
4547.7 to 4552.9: 21.5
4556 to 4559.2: 20.7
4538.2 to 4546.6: 21.3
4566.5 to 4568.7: 22.8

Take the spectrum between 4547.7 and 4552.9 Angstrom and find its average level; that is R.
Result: 20.5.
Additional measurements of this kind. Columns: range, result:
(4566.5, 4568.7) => 22.4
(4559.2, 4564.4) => 22.4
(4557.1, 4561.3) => 21.3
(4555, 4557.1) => 20.4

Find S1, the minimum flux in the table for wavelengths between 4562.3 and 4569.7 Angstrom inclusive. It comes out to 21.5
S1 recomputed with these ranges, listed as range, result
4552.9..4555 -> 20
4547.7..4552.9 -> 19.6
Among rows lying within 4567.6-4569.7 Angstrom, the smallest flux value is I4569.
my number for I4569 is 22.8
